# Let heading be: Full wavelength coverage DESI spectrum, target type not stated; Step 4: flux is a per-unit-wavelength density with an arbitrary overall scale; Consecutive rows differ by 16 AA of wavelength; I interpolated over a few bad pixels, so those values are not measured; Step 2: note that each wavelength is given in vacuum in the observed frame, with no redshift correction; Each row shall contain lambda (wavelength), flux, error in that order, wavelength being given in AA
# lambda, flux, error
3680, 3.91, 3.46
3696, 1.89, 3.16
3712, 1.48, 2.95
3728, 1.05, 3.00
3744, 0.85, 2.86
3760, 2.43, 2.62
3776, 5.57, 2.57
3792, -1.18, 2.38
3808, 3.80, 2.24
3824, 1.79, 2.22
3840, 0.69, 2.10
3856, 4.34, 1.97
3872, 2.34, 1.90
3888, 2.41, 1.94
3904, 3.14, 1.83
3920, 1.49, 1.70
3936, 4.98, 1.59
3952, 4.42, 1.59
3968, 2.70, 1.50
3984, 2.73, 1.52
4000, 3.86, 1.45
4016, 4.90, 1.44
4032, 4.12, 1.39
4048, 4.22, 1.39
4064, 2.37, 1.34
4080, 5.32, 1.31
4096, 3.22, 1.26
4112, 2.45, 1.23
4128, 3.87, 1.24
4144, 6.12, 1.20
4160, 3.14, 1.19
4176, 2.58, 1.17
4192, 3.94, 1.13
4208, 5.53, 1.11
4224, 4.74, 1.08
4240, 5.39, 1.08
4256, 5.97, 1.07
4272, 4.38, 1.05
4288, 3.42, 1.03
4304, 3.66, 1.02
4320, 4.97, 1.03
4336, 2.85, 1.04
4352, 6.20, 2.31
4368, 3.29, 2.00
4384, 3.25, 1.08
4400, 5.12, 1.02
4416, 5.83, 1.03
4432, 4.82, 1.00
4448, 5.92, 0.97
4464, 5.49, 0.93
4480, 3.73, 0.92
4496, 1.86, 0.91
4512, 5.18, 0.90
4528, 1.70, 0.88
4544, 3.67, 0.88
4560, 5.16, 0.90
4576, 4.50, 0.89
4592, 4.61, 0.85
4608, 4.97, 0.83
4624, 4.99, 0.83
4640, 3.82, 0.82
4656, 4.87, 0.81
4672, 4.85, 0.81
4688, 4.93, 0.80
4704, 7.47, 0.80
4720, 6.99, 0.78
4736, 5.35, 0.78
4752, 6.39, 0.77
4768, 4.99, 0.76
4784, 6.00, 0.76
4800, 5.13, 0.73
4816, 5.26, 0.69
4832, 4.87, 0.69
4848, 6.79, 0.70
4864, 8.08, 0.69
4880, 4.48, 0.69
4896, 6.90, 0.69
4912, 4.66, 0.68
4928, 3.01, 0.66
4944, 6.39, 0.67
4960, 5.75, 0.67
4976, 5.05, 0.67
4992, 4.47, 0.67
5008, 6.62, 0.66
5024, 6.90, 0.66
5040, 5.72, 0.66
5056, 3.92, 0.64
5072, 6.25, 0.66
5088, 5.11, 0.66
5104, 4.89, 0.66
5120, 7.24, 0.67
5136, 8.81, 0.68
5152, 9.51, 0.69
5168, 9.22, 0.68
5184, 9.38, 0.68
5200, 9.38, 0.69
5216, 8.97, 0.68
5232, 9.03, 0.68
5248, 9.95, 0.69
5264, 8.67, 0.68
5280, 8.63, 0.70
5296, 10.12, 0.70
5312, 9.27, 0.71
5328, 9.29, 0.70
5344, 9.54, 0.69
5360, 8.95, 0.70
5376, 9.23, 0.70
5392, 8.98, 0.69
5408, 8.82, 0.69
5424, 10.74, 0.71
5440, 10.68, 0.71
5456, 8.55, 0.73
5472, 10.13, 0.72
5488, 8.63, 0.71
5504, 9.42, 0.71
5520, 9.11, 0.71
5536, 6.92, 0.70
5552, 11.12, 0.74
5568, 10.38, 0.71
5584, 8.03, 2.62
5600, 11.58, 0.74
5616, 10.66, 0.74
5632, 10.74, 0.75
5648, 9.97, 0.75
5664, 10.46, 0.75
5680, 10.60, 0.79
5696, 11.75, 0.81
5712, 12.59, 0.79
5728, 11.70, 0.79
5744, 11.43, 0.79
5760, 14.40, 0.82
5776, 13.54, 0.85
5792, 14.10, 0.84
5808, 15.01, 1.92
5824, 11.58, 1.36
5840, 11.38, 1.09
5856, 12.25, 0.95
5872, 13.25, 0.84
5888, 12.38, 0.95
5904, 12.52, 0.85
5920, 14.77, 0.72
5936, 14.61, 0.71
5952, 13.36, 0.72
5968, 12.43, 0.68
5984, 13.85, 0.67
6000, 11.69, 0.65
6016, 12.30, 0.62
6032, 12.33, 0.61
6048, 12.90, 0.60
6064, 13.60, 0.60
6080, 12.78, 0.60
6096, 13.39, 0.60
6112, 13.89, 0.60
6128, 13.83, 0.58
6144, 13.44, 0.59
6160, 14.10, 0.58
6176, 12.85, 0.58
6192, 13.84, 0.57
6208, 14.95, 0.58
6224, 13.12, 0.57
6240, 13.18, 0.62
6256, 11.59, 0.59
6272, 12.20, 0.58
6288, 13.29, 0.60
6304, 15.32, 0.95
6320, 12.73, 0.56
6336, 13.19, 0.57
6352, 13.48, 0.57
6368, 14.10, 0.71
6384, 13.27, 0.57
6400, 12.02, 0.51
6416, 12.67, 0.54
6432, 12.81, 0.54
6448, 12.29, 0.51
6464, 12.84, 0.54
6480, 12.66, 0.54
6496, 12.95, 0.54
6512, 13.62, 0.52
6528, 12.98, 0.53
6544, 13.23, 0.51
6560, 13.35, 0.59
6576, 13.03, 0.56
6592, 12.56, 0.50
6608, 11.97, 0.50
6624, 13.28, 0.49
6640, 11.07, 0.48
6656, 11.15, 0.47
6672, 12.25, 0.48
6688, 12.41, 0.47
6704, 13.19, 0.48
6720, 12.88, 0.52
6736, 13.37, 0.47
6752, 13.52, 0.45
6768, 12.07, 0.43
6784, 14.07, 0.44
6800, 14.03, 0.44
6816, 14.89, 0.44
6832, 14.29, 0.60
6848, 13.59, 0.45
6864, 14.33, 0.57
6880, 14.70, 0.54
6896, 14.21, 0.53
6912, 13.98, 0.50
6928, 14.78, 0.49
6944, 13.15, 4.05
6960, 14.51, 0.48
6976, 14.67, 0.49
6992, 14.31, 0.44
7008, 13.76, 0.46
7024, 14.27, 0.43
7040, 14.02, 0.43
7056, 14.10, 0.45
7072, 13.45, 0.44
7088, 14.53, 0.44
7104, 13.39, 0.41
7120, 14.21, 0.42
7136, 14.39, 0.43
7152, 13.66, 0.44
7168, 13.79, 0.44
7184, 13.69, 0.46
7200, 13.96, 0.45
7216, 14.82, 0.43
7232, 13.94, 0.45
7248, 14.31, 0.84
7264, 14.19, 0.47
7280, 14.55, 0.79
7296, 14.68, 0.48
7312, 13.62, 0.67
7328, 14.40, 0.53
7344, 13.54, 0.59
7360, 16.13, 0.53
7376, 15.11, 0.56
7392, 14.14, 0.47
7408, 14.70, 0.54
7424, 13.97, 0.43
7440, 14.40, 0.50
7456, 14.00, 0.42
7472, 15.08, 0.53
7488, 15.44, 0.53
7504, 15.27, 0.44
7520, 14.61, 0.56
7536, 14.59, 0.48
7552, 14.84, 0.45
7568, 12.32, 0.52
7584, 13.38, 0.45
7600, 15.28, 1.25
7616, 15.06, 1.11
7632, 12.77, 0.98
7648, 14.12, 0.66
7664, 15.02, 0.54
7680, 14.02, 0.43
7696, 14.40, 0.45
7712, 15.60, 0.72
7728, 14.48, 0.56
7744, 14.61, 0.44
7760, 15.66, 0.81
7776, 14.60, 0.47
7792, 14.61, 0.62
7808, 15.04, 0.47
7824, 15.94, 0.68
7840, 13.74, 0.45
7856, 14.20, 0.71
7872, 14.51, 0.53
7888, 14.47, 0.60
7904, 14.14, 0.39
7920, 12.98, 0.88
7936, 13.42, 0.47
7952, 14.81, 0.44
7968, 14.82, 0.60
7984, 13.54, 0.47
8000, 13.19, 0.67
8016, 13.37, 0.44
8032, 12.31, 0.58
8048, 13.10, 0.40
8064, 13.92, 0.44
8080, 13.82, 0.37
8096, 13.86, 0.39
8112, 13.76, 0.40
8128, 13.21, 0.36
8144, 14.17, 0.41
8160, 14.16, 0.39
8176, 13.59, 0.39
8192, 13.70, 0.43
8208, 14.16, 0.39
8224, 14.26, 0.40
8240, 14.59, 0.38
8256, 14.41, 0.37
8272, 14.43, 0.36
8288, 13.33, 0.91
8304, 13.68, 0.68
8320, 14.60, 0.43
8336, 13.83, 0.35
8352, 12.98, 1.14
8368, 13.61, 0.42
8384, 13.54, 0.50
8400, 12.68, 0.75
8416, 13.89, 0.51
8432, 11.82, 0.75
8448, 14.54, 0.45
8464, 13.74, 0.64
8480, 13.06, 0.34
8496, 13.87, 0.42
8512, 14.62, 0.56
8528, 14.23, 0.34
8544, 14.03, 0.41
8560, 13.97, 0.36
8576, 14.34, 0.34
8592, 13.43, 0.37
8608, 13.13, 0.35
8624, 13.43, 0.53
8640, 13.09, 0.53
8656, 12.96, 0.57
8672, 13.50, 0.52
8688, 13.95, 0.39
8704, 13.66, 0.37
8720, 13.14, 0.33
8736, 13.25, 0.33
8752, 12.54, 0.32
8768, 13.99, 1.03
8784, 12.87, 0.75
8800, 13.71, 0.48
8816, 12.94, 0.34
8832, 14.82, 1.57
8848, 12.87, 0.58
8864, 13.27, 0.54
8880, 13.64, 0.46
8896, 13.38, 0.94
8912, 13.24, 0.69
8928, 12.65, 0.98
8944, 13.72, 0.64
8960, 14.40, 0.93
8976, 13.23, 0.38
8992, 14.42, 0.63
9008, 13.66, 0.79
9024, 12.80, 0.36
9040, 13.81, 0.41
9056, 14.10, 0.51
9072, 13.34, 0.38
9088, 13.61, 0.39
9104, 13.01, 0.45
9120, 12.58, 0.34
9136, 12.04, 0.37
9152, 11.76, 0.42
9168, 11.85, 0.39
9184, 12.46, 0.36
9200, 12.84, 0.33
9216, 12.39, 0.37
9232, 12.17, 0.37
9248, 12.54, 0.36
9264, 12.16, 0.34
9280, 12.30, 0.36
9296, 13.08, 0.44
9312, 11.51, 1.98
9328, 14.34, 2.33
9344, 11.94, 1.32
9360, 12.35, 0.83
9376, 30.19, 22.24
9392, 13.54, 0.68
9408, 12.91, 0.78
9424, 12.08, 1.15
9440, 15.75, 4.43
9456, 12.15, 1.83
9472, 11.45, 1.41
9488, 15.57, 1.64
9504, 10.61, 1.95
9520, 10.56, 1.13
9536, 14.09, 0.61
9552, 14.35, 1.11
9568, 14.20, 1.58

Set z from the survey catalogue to 0.28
